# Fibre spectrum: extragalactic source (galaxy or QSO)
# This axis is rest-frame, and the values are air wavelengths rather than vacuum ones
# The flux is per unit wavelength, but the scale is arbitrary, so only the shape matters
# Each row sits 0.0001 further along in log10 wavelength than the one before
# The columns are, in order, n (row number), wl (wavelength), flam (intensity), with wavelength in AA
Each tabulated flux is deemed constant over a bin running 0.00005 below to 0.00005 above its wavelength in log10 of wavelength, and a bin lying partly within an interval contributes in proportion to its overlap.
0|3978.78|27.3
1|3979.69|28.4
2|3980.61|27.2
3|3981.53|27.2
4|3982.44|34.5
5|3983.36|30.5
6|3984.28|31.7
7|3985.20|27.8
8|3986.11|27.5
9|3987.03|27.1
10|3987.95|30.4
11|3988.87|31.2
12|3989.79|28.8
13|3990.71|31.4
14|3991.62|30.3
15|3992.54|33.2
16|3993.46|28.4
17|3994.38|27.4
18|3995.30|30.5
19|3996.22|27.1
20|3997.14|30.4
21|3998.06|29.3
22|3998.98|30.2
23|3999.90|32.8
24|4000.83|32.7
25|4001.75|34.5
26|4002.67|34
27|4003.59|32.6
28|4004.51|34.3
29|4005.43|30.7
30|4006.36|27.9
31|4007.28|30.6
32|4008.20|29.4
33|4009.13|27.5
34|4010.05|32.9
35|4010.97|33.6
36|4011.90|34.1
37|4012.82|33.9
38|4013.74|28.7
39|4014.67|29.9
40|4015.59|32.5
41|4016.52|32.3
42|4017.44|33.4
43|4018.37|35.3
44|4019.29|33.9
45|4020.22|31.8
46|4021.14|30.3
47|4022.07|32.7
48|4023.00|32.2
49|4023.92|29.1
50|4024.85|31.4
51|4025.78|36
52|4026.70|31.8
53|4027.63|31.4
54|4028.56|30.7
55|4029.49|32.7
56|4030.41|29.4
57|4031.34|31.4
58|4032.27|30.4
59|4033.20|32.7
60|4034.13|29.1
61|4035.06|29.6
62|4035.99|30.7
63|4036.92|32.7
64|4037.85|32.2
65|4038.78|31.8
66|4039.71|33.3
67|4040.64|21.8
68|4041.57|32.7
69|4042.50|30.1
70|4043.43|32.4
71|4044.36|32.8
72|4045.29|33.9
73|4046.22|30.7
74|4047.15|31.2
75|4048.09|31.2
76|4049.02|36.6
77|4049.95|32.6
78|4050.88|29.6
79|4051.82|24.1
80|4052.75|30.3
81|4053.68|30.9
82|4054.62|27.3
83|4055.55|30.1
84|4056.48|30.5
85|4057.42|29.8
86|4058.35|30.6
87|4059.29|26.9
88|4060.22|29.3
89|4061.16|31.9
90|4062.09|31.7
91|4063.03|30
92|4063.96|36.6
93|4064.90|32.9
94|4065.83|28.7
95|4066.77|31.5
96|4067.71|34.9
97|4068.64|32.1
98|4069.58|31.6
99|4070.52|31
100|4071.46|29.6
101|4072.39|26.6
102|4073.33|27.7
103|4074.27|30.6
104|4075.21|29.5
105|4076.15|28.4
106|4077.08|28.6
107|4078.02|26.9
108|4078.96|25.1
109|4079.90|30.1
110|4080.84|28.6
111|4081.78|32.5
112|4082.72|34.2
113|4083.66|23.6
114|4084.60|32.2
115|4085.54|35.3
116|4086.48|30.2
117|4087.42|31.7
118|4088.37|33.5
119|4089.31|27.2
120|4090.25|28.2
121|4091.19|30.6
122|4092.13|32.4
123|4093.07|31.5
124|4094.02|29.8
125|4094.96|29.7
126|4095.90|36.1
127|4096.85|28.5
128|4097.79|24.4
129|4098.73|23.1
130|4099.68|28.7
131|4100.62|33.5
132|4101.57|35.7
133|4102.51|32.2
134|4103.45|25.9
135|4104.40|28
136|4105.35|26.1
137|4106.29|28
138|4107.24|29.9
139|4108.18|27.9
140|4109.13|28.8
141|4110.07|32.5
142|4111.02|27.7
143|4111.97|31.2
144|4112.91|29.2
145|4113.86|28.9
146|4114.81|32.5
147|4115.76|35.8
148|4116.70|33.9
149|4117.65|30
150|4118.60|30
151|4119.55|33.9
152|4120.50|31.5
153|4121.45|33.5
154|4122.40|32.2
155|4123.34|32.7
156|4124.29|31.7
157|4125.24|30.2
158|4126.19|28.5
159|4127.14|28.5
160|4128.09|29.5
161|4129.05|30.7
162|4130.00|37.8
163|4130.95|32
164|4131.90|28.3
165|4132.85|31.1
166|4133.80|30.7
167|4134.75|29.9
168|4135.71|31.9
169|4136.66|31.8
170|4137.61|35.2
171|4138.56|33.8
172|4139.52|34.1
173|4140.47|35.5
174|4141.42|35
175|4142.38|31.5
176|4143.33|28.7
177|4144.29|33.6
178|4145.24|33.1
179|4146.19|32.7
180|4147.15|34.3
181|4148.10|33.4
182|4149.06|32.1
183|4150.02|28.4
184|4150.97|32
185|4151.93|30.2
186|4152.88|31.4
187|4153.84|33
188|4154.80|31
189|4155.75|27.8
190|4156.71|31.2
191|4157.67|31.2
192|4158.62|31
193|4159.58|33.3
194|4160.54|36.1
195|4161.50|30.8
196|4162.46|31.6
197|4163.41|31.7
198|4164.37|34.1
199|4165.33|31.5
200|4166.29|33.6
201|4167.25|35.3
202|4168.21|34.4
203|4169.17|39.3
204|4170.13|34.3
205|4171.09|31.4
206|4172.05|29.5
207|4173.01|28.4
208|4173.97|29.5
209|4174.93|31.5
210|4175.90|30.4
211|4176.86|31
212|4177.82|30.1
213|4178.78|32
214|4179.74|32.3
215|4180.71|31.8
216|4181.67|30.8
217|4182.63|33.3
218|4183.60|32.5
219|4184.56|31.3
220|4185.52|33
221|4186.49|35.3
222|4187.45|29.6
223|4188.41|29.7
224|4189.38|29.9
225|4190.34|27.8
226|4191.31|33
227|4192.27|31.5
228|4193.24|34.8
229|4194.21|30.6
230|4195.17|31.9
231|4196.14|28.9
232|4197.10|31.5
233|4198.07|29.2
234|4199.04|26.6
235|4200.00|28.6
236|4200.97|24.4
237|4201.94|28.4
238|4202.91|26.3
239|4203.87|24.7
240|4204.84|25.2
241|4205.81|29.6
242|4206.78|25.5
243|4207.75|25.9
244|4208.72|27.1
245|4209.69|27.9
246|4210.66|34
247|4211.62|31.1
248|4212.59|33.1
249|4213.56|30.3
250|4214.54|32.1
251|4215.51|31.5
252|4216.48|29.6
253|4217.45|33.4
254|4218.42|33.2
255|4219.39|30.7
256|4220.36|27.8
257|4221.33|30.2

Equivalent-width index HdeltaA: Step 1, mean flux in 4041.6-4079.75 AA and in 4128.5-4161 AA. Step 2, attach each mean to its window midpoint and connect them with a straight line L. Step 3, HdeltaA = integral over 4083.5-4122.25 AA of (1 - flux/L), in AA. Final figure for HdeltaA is 1.1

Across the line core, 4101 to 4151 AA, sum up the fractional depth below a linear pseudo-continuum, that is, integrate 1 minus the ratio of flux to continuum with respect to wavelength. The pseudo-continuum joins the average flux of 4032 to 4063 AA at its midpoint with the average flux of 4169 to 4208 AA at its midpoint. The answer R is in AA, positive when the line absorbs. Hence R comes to -1.63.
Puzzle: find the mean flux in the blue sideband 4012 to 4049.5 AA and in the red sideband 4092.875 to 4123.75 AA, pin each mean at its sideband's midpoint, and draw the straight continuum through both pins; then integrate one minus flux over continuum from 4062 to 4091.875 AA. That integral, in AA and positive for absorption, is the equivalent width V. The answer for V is 0.5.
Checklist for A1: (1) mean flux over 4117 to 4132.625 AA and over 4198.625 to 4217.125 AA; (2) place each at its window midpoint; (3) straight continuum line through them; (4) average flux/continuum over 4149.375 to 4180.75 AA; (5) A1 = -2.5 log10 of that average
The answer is -0.07 mag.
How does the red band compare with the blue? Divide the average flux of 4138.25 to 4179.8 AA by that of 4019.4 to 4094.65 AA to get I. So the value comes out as 1.05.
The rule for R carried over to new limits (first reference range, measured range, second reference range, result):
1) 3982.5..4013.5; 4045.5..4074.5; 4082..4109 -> -0.4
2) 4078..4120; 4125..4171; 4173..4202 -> -2.7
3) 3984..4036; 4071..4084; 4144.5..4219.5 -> 1.0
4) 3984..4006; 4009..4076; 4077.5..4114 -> -2.2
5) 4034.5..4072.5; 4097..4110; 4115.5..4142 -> 1.2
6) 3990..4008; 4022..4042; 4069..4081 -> -0.8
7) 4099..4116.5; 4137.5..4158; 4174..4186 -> -0.8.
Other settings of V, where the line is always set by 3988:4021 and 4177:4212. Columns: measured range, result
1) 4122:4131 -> -0.3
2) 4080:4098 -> 0.0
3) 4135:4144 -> -0.8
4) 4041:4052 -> -0.2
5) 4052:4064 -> 0.3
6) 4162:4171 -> -1.1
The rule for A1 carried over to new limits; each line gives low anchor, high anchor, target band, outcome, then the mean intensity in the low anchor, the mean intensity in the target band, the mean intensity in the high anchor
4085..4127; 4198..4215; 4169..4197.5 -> -0.10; 30.5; 31.5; 28.3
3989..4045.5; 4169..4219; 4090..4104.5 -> 0.03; 31.3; 30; 30.4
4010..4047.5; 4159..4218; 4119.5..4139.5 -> -0.02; 31.7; 31.7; 30.9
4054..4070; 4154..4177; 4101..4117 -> 0.04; 31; 30.2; 32.1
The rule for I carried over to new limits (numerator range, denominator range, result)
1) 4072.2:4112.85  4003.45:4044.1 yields 0.94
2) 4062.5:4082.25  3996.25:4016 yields 0.96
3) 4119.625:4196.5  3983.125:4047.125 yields 1.02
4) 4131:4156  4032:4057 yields 1.04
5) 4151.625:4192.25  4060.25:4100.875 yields 1.05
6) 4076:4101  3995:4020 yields 0.94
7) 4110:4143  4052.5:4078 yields 1.05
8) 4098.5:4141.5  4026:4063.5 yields 1.01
